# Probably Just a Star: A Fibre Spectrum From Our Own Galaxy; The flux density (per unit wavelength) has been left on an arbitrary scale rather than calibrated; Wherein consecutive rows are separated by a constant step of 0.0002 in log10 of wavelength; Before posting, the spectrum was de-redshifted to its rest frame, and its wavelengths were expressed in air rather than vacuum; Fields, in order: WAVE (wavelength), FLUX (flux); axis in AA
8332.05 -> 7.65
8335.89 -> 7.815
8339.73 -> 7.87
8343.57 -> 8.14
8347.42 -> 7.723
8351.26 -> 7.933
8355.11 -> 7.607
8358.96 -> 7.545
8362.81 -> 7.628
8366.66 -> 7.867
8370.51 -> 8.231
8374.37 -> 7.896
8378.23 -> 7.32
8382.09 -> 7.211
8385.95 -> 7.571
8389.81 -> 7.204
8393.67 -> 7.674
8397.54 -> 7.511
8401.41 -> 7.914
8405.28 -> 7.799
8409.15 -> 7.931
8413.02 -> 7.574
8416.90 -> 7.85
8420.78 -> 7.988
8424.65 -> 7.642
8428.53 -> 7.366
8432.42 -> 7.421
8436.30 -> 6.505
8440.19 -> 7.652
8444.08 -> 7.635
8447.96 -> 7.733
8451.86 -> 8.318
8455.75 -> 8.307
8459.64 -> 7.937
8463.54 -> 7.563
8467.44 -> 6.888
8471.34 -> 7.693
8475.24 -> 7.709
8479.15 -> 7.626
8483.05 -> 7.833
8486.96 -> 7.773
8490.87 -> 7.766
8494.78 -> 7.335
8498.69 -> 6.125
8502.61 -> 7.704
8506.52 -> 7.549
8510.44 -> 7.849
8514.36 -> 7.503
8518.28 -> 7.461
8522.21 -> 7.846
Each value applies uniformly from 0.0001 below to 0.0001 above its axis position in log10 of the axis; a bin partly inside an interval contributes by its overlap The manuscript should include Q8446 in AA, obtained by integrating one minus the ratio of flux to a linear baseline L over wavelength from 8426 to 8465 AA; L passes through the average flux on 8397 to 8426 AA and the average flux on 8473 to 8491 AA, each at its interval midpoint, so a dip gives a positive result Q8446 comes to 0.6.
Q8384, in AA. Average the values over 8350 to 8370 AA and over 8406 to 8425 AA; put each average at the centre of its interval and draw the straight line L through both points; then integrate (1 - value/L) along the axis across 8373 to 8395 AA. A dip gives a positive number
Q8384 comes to 0.88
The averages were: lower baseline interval 7.75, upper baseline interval 7.81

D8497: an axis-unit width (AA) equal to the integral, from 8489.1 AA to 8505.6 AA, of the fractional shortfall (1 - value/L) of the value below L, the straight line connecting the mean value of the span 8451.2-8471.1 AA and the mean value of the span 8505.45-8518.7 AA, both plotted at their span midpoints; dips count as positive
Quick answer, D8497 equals 0.88 AA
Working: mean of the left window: 7.76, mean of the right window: 7.61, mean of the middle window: 7.25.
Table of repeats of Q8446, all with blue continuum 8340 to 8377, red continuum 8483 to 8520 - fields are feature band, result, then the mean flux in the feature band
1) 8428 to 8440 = 0.78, 7.14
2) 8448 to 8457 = -0.70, 8.19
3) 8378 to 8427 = 0.52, 7.64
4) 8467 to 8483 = -0.08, 7.58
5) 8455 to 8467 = -0.30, 7.77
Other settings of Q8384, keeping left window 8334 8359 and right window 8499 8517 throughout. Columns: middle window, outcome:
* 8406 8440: 0.5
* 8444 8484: -0.8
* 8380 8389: 0.4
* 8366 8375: -0.3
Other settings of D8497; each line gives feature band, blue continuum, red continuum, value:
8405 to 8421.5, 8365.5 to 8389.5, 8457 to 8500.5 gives -0.50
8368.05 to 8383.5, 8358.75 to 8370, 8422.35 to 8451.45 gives 0.08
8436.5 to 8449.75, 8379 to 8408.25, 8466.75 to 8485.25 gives 0.11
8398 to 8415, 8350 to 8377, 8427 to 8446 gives -0.61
